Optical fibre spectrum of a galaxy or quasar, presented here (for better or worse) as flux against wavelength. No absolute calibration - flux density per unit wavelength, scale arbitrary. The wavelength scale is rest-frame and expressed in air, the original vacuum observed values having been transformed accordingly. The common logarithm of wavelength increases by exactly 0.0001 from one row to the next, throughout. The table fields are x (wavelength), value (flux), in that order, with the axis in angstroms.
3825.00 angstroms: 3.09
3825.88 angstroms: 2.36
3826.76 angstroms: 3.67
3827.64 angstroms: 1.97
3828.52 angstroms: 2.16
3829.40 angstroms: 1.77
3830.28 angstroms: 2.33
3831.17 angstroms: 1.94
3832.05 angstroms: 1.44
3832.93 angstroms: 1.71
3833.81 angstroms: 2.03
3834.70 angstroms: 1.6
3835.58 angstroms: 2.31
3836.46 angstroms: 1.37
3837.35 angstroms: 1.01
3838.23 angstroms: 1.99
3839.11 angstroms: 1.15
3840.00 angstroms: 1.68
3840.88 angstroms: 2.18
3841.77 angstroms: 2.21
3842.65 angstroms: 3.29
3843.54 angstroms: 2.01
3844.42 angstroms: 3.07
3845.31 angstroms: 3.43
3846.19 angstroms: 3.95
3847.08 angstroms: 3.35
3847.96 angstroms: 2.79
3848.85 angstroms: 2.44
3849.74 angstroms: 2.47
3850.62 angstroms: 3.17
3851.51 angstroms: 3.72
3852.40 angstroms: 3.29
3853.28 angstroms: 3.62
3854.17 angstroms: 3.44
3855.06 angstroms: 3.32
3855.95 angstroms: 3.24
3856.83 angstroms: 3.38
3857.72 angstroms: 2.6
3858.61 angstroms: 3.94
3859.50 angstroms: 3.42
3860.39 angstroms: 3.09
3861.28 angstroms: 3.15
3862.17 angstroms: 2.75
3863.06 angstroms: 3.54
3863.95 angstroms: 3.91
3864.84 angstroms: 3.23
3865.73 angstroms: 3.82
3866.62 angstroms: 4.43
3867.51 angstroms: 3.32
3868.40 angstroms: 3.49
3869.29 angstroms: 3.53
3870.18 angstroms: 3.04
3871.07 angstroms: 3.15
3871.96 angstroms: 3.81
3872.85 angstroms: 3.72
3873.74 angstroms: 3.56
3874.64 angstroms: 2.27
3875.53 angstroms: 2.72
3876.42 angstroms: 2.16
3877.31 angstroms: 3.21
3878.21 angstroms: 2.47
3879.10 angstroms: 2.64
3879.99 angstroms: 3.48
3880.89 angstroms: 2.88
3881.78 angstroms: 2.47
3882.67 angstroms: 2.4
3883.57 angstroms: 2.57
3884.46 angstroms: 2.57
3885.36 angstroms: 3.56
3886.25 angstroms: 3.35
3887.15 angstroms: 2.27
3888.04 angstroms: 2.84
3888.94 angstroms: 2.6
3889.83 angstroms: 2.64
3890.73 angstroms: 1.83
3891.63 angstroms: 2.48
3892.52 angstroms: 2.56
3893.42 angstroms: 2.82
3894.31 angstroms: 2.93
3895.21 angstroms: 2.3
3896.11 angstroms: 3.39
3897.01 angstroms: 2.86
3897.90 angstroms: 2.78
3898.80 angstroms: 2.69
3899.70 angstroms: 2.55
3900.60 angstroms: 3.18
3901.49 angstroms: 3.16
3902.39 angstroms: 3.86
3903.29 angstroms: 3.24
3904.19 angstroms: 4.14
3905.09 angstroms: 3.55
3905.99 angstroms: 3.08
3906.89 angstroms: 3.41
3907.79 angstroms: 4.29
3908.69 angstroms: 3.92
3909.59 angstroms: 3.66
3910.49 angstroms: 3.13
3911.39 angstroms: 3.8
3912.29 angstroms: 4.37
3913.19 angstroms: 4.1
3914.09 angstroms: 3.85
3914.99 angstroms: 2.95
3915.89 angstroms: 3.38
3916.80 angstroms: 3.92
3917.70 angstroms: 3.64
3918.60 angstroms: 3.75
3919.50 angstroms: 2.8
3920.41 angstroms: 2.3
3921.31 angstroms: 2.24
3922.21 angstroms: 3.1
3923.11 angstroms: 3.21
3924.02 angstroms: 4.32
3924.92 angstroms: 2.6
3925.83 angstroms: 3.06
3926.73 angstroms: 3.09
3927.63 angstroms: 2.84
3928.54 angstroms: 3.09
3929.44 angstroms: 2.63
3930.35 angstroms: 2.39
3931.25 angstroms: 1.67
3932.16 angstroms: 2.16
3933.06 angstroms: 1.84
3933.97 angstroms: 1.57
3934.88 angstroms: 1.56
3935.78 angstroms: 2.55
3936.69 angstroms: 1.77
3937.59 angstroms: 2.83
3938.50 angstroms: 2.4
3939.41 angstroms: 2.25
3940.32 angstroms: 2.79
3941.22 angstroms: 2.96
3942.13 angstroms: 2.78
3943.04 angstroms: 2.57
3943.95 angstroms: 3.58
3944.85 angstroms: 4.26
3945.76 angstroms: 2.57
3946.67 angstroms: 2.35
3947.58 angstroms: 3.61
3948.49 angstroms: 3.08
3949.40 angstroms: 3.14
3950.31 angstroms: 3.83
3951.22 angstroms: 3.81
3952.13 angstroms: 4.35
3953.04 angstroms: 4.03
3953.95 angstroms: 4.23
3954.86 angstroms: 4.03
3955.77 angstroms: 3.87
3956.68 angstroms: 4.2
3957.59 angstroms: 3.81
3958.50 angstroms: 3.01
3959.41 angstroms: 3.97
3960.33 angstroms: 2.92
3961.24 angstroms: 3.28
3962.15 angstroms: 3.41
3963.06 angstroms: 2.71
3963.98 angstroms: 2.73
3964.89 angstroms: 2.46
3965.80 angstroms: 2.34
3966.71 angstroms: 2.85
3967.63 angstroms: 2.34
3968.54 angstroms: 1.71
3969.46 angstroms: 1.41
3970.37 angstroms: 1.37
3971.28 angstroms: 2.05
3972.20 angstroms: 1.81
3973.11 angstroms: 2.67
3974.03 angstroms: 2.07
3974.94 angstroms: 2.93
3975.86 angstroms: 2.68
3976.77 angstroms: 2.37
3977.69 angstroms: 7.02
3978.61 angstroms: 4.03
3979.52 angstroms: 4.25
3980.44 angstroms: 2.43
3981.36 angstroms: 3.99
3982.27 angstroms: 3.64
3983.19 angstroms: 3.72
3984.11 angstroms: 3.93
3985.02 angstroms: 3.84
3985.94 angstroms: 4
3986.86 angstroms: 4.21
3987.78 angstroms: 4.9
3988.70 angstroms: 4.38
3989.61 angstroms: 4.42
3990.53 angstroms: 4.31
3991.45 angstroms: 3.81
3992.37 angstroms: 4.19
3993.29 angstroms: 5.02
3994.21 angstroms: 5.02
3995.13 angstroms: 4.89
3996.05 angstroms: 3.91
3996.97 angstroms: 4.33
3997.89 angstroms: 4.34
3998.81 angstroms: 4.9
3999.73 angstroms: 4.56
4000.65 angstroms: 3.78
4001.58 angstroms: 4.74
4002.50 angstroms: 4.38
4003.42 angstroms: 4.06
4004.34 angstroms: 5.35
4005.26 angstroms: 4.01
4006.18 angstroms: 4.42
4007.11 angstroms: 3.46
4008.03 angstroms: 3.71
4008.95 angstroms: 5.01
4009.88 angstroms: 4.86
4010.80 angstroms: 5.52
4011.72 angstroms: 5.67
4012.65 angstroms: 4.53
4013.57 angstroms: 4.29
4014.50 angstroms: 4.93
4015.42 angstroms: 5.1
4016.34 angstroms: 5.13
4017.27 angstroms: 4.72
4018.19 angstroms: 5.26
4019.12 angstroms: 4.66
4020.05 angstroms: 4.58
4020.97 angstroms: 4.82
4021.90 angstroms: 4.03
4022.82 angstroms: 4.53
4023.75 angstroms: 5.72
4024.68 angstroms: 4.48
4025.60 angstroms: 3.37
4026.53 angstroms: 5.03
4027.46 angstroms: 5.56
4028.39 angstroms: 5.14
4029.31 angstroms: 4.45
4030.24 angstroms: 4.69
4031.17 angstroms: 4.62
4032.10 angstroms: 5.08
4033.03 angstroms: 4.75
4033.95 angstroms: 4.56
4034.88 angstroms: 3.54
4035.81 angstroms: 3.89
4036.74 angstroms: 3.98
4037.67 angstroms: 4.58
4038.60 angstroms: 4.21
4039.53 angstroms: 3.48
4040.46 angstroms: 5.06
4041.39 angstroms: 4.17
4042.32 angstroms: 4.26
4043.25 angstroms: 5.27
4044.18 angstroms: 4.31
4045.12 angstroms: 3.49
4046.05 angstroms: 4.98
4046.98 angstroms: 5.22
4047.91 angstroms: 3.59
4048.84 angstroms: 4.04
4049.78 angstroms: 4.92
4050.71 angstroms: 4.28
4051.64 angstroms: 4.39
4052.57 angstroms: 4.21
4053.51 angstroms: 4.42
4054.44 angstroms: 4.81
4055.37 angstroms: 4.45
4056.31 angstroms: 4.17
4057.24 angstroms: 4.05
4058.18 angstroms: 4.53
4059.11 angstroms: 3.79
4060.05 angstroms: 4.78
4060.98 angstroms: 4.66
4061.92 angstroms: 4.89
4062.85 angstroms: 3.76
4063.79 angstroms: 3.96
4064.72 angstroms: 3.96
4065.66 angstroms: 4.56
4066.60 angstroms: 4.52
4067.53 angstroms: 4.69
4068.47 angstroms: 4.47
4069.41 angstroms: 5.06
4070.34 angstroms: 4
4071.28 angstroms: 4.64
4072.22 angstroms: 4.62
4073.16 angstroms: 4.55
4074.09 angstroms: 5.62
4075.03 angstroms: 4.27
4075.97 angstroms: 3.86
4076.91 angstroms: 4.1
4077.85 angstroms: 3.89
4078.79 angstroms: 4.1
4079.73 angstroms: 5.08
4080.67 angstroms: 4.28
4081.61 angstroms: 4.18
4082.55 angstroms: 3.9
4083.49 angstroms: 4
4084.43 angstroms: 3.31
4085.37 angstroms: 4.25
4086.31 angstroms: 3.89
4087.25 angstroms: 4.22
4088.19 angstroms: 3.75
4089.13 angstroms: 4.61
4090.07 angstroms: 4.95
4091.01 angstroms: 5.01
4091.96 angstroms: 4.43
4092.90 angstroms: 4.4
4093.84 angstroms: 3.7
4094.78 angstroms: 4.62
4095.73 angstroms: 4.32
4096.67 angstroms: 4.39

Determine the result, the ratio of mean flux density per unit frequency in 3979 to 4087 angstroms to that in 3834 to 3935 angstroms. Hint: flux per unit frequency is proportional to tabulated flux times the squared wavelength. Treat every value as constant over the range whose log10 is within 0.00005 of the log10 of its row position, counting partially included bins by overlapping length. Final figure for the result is 1.6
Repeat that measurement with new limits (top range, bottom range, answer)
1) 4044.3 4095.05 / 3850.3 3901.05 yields 1.57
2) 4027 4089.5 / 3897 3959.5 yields 1.47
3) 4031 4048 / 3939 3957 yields 1.34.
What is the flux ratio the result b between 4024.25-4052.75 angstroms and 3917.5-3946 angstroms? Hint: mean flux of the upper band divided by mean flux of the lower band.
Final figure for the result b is 1.63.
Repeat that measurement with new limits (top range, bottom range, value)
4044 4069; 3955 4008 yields 1.20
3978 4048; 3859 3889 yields 1.43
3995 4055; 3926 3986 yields 1.51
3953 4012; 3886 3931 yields 1.20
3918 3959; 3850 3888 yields 0.95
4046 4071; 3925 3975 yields 1.56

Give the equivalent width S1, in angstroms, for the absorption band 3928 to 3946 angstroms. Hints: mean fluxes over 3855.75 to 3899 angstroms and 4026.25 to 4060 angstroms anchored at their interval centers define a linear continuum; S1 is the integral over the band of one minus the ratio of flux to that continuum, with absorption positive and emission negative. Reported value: 5.21 angstroms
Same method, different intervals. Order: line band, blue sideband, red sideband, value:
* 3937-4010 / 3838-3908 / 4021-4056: 6.6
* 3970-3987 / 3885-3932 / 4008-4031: 3.6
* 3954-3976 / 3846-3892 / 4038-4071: 5.6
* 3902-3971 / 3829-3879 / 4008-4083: 8.9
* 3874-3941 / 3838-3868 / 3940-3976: 2.9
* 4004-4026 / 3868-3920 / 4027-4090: -3.4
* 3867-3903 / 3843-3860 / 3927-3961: 2.5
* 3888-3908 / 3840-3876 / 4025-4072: 2.7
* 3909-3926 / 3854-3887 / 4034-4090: 0.3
